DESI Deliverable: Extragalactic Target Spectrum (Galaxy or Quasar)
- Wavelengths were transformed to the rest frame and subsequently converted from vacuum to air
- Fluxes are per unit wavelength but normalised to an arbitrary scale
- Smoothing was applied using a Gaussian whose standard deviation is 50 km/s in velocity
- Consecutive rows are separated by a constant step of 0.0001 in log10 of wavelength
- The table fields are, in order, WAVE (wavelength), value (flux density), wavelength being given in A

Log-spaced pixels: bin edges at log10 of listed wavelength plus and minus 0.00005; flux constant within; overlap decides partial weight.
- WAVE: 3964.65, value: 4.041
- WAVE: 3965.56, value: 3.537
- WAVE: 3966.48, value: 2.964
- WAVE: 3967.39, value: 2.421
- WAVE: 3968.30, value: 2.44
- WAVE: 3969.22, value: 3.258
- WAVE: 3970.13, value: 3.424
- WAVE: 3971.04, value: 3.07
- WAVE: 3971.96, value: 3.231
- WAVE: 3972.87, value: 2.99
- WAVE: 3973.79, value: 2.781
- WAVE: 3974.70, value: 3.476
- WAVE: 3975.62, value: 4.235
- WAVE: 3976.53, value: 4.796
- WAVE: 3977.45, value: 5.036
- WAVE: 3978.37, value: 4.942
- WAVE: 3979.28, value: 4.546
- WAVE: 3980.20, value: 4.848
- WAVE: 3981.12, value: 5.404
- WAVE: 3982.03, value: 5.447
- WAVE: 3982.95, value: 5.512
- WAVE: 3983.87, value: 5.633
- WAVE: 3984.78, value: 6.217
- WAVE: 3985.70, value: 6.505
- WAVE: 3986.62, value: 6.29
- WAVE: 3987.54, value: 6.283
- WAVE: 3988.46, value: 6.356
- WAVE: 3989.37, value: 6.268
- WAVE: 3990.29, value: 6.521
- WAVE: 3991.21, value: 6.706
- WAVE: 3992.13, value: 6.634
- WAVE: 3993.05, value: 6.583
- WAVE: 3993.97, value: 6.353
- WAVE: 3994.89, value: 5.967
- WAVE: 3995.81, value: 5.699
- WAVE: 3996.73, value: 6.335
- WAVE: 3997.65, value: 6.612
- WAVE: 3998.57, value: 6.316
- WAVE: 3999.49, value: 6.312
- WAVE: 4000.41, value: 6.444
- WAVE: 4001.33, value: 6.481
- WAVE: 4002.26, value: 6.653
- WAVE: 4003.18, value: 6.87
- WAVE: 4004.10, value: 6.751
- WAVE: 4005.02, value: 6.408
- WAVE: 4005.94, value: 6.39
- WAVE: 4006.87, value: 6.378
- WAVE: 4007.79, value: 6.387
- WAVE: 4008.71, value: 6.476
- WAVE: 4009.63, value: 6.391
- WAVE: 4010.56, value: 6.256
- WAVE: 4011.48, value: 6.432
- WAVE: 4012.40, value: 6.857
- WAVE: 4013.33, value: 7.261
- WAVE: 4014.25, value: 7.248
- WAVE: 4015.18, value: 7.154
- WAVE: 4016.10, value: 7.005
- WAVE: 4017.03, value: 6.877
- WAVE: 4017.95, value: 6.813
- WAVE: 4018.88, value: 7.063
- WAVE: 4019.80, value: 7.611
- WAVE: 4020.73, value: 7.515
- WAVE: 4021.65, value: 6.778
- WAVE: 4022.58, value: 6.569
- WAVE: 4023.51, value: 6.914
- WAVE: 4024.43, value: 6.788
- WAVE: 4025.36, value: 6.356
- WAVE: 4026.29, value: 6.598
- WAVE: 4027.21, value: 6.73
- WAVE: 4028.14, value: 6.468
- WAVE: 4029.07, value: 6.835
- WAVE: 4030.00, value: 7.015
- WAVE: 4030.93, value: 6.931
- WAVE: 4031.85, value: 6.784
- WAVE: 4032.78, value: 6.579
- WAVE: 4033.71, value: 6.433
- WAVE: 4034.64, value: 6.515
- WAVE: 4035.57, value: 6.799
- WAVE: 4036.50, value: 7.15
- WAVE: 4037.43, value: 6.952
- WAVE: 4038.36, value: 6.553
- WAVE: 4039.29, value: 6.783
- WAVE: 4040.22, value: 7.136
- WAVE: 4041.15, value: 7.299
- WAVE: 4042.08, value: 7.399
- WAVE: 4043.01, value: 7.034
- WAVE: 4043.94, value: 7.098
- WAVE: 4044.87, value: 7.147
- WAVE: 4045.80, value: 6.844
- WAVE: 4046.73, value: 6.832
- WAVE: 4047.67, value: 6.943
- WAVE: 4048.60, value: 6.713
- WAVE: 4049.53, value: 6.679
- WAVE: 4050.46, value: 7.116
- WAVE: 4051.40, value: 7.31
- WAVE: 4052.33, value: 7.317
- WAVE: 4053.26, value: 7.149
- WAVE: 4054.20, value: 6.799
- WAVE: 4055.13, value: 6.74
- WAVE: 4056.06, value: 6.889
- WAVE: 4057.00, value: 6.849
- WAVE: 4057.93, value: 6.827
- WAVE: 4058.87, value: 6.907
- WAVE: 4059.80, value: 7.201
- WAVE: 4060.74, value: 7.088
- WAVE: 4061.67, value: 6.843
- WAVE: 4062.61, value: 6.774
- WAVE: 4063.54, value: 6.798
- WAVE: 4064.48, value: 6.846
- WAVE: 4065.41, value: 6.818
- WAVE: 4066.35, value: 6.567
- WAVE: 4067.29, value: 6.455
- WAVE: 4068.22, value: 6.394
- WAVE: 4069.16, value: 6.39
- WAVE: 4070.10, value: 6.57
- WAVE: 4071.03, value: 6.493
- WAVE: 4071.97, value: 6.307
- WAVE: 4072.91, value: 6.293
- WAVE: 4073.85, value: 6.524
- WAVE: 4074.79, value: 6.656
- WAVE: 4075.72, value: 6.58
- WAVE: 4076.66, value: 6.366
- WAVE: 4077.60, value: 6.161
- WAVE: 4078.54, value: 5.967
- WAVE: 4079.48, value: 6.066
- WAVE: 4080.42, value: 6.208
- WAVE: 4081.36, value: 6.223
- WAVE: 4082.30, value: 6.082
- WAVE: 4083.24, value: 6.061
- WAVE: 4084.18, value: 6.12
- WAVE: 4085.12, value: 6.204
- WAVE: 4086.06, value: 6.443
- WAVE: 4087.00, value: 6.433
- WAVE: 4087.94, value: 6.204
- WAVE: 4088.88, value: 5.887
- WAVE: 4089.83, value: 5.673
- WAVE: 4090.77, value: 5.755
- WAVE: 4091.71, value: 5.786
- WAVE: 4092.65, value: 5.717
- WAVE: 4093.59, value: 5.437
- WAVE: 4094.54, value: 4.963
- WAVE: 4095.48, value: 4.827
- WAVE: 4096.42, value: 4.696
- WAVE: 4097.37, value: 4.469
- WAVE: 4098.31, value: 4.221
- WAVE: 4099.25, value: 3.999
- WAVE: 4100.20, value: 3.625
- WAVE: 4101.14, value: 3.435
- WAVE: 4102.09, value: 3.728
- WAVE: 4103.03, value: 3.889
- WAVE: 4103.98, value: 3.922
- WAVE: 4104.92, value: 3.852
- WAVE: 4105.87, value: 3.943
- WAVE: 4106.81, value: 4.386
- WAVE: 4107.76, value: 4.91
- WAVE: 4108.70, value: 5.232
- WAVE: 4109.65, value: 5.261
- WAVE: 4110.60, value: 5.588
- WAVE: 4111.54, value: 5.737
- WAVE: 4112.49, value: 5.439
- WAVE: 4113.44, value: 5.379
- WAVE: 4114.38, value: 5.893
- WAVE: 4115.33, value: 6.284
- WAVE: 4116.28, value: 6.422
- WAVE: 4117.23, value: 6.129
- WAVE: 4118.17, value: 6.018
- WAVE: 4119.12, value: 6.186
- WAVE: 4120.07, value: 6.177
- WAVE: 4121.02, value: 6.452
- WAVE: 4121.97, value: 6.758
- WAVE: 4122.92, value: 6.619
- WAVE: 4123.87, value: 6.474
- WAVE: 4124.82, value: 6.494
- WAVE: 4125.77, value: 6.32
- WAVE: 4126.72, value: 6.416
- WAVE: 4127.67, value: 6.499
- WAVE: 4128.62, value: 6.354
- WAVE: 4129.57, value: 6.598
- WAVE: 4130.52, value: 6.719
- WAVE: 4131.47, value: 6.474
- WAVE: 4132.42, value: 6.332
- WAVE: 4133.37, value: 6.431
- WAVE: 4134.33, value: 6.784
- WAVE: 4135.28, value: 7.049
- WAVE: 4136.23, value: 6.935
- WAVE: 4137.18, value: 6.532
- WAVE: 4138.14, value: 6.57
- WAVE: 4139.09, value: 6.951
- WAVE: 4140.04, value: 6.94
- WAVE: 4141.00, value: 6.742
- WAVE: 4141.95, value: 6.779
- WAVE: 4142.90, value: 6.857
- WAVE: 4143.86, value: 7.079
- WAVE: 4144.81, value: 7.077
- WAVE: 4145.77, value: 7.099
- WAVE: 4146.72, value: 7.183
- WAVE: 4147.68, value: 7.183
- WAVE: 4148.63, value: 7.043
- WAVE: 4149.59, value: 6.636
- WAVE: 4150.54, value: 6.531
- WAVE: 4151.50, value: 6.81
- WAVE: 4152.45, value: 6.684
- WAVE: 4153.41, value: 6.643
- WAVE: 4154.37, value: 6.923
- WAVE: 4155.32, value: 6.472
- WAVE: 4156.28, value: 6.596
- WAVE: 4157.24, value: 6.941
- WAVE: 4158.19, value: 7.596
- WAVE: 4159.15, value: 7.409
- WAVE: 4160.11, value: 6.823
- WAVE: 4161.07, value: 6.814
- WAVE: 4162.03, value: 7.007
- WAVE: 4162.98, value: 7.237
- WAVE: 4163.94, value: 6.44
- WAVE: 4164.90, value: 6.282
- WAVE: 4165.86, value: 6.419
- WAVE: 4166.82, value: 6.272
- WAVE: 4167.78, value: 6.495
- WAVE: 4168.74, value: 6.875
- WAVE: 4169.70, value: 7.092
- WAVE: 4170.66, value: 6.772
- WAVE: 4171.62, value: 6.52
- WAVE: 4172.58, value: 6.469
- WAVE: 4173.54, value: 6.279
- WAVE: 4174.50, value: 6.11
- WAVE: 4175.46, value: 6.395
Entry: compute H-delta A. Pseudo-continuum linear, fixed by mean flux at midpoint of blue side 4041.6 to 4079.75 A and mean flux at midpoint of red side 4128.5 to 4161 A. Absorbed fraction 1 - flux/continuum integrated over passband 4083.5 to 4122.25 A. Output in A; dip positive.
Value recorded 8.5 A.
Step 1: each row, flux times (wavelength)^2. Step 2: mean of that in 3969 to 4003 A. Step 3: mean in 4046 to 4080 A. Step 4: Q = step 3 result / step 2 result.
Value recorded 1.3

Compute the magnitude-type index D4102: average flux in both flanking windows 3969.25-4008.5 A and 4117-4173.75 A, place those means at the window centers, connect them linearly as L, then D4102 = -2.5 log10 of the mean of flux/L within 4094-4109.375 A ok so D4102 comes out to 0.437 mag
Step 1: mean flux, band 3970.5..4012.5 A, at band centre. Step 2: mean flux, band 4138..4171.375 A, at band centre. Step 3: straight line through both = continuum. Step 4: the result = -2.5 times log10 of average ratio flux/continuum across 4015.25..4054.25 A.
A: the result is -0.15 mag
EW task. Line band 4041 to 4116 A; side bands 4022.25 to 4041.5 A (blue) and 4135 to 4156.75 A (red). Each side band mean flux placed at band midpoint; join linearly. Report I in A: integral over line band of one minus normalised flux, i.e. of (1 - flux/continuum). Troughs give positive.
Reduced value 8.60 A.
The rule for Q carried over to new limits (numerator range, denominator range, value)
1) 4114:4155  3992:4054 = 1.04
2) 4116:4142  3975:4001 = 1.19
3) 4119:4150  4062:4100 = 1.15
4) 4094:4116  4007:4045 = 0.71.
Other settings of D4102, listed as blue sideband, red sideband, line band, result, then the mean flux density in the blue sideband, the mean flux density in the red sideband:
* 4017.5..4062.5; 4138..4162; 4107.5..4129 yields 0.14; 6.91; 6.9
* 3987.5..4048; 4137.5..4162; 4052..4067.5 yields -0.02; 6.71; 6.89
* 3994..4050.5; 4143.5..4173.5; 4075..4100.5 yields 0.20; 6.75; 6.81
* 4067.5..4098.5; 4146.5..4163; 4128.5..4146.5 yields -0.01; 5.96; 6.91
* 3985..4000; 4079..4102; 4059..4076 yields -0.18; 6.36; 5.41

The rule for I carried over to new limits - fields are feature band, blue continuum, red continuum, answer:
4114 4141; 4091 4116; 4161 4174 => -4.9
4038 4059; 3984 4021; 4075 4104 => -3.5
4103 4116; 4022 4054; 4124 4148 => 3.3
